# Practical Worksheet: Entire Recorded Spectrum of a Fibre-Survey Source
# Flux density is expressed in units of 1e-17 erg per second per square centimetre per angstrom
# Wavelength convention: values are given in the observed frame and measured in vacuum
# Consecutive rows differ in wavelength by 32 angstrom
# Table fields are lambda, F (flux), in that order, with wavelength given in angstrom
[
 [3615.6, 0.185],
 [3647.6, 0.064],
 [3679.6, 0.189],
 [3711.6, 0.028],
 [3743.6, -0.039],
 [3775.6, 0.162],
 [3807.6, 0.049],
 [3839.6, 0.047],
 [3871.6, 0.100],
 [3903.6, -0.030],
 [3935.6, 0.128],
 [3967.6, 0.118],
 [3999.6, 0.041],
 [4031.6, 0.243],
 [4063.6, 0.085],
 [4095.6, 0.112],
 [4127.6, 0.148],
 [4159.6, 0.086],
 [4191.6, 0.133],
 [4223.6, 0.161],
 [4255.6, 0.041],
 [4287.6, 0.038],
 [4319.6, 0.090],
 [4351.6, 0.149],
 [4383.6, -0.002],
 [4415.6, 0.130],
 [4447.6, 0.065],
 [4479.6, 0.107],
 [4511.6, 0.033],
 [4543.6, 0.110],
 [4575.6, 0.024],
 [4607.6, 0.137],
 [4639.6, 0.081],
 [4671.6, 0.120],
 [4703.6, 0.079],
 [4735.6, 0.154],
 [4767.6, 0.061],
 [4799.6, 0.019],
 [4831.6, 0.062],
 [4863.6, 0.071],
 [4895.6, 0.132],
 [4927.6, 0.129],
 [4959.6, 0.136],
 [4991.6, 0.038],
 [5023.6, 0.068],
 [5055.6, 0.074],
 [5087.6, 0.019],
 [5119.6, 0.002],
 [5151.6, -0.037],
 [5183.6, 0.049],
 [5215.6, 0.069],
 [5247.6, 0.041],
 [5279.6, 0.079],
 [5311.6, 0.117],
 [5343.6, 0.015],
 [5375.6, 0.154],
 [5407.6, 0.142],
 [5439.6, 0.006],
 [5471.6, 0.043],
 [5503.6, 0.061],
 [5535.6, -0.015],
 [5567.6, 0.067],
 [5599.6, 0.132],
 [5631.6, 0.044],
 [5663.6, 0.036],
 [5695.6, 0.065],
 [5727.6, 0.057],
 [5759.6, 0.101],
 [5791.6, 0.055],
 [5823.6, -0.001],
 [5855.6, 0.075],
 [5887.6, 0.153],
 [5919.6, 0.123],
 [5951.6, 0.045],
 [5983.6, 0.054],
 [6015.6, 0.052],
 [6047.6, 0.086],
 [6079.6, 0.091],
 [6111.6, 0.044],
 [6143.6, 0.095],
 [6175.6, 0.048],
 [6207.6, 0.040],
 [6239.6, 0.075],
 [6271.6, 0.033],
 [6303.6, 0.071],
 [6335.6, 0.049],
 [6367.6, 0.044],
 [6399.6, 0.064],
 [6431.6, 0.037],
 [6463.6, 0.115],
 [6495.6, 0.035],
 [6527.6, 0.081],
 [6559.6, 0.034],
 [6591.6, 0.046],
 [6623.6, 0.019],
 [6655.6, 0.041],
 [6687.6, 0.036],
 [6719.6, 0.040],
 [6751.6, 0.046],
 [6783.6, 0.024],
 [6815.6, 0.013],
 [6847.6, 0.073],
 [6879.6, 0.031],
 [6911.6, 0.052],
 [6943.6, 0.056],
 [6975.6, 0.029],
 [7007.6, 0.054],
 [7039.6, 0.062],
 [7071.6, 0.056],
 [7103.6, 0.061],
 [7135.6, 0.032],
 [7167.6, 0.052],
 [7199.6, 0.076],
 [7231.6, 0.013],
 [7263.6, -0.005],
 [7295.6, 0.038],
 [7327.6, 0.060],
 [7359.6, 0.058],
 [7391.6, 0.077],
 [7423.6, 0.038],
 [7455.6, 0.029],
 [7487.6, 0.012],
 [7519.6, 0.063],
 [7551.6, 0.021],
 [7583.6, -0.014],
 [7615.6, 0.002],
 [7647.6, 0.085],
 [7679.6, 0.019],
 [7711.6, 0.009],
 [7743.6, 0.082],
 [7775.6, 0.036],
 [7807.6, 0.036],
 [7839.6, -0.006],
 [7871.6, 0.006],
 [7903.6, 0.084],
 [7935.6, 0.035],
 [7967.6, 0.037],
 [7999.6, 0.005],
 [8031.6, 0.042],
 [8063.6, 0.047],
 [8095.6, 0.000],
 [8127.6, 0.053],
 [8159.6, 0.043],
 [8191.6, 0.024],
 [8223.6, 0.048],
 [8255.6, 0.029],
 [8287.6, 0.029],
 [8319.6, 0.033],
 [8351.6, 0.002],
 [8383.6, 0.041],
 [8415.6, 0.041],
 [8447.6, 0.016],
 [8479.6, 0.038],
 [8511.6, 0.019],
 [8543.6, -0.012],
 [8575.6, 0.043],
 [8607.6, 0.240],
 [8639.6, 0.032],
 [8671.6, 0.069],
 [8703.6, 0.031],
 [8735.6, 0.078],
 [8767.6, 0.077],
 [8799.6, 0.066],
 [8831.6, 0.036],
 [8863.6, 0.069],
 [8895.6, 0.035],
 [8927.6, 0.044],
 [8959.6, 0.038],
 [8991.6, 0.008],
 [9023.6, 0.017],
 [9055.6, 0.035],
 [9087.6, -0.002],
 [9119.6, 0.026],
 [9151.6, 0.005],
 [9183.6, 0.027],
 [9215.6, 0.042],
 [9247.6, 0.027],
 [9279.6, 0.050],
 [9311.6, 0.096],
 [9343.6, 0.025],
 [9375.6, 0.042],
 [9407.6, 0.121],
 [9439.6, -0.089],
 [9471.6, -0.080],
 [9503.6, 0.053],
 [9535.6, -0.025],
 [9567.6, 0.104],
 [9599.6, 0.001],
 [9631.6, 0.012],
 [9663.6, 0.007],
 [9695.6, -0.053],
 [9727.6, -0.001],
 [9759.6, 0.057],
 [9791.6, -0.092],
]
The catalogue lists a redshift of 1.309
